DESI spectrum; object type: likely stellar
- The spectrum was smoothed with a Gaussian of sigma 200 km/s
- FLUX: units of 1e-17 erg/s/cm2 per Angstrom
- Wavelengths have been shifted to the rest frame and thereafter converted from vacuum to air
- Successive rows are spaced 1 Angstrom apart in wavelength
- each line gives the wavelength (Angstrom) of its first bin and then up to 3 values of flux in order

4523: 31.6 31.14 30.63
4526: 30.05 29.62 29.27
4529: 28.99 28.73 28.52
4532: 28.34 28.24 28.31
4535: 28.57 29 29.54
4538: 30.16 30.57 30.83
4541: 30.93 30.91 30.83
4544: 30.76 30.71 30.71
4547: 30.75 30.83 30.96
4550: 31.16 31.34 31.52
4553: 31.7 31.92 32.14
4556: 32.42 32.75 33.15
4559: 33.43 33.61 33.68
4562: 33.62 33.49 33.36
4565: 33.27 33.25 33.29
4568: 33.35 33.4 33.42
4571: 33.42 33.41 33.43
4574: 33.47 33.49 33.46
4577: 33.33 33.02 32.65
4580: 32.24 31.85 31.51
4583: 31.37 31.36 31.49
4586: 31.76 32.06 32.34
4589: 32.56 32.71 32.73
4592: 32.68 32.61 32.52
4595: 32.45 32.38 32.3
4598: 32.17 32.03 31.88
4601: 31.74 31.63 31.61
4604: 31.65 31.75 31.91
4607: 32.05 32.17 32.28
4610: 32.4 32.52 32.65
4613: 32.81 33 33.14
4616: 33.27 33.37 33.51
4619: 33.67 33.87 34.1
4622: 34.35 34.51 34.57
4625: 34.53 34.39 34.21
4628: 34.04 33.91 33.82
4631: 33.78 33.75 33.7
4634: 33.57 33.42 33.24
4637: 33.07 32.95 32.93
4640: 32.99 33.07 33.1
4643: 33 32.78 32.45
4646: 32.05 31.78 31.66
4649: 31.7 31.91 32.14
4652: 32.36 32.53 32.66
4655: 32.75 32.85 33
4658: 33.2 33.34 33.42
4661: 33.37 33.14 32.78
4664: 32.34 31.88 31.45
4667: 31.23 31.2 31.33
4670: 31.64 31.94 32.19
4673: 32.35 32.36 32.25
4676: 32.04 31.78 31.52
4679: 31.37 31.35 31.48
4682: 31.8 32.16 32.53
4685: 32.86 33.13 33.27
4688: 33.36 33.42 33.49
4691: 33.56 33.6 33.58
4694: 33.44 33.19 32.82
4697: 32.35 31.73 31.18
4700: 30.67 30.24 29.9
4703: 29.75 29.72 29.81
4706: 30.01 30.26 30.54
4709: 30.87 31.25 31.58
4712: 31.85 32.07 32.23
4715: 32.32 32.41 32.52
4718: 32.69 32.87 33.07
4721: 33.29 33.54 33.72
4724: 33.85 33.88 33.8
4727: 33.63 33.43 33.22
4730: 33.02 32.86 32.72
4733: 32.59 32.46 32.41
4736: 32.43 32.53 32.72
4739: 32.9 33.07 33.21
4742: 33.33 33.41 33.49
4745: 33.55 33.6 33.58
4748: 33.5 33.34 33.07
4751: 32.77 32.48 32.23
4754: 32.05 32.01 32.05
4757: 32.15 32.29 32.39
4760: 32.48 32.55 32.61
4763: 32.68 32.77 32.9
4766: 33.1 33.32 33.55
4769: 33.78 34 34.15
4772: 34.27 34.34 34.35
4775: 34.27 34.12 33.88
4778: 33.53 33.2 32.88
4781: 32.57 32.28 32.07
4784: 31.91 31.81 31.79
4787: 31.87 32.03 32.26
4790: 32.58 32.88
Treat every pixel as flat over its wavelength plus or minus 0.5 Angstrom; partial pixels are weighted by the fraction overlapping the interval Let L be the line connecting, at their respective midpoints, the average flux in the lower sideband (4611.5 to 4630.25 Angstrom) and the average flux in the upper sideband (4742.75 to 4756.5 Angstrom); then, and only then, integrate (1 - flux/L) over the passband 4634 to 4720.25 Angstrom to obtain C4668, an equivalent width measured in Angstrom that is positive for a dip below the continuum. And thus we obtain 3.1 Angstrom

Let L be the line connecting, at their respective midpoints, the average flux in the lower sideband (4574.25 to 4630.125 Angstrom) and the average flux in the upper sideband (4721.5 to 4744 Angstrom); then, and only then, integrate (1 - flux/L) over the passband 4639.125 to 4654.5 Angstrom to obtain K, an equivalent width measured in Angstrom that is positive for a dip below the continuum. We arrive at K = 0.2 Angstrom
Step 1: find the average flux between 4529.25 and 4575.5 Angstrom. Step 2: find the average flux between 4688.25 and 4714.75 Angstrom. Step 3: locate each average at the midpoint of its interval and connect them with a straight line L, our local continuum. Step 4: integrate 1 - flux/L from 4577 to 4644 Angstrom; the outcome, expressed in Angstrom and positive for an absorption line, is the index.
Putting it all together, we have -2.5 Angstrom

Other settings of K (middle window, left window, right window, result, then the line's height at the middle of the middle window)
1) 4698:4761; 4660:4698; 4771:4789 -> 0.7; 32.7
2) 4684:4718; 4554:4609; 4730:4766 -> 0.8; 32.7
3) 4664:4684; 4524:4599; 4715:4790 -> 0.4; 32.5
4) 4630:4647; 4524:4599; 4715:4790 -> -0.5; 32.2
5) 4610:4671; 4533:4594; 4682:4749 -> -1.3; 32.3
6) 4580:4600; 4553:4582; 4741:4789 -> 0.6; 33.1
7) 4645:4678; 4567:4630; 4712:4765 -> 0.6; 32.8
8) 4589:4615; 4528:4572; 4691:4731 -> -0.5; 31.6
